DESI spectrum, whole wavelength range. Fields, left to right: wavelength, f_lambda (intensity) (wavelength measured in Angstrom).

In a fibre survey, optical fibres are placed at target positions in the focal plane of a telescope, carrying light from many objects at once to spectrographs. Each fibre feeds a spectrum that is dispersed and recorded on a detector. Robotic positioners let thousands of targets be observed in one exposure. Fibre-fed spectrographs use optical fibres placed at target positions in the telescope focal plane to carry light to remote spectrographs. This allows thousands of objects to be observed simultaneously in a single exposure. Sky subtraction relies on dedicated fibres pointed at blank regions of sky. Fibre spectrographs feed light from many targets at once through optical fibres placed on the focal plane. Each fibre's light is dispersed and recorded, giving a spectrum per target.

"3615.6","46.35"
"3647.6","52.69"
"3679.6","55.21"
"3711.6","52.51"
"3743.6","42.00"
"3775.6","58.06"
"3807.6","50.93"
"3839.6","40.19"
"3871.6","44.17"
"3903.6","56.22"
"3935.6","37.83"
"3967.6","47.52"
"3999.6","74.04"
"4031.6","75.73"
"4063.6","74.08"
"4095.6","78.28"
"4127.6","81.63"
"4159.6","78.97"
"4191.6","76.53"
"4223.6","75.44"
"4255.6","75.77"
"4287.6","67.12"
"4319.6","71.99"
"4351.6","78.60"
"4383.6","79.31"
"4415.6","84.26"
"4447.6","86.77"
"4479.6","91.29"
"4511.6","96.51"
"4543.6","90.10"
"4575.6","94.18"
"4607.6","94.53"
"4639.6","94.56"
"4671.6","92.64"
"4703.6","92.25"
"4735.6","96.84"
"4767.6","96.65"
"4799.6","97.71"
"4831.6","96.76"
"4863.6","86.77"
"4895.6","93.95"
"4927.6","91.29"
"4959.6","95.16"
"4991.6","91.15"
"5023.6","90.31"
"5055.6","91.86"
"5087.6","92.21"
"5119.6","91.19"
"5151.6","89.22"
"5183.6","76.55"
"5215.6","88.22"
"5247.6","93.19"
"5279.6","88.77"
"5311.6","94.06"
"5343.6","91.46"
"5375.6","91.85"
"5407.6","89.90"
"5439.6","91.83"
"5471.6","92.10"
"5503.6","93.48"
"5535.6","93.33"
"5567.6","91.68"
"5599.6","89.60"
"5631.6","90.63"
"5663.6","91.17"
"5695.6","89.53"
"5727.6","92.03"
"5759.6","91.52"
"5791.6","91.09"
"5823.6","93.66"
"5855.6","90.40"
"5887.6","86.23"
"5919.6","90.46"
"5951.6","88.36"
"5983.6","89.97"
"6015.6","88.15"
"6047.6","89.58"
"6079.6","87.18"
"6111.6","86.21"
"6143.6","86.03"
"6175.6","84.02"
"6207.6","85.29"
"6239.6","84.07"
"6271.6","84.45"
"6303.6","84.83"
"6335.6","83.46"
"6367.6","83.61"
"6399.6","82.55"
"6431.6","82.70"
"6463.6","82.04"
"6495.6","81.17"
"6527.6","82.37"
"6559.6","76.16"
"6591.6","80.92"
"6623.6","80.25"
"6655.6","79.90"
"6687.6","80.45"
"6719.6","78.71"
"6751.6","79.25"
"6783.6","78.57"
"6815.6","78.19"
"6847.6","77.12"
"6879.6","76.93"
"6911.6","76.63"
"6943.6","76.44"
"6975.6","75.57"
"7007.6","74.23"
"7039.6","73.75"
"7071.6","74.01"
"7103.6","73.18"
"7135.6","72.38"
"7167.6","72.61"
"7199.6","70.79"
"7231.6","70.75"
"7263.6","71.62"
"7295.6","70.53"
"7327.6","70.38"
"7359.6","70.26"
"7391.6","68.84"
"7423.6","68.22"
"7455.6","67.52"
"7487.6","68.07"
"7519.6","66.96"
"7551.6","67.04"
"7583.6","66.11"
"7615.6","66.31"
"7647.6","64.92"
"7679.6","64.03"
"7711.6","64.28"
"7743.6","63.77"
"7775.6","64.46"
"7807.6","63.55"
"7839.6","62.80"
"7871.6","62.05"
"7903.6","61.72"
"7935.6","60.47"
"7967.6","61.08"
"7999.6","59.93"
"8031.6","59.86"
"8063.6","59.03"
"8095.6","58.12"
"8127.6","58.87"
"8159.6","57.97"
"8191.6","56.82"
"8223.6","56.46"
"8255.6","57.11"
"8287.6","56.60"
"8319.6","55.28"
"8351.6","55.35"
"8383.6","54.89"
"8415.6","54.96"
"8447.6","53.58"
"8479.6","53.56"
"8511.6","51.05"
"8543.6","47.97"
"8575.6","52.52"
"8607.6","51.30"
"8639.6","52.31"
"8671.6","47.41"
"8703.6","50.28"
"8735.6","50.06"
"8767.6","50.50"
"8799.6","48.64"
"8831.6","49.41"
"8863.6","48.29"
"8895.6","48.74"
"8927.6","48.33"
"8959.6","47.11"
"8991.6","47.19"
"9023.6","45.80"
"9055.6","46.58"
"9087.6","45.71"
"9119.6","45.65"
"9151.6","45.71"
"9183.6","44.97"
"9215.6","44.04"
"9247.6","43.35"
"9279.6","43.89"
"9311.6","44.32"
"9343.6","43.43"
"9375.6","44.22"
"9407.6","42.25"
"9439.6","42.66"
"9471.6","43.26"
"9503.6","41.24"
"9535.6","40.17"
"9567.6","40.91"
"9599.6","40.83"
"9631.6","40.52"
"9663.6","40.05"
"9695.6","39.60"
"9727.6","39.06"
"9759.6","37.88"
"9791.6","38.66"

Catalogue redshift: 0.000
